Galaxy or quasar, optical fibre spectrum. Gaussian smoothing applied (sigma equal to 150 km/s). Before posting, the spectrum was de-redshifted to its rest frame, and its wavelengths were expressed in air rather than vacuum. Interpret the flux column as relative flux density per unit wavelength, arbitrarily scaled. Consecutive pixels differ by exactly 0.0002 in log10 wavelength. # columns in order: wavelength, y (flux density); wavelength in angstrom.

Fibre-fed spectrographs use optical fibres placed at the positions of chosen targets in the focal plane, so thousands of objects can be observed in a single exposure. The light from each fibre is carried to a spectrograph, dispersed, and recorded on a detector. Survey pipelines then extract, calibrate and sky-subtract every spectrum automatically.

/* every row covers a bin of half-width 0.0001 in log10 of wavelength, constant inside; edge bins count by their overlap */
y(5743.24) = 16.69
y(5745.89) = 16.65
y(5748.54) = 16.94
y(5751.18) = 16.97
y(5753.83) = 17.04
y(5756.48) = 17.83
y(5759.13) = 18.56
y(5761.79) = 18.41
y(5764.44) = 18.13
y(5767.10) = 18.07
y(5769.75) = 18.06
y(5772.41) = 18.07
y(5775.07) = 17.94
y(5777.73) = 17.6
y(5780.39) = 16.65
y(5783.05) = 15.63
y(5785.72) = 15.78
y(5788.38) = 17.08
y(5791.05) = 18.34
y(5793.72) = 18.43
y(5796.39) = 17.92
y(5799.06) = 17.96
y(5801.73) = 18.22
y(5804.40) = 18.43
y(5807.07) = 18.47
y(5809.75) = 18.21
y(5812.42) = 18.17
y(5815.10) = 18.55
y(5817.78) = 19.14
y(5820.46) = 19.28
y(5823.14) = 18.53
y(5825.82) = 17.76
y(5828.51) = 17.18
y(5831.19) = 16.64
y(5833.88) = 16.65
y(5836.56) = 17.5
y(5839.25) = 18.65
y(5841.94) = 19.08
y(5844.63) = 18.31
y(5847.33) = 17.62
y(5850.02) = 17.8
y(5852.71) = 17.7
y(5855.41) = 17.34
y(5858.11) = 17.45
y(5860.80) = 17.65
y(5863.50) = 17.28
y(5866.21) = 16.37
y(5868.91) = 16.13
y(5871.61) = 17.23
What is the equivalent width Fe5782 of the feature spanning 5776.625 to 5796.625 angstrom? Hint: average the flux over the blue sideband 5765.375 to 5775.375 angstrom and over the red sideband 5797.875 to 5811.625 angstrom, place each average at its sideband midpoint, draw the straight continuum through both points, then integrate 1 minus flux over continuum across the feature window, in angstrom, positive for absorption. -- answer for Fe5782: 1.12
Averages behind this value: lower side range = 18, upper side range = 18.3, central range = 17.1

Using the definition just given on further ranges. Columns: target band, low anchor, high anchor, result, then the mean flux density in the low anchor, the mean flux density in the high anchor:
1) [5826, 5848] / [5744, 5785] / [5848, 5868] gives -0.42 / 17.5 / 17.4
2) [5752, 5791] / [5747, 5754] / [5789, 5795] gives 0.17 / 17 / 18.2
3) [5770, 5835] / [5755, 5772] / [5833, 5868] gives 0.50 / 18.2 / 17.6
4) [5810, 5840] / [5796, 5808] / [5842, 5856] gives 0.11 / 18.2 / 17.9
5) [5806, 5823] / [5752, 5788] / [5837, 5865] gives -0.90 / 17.5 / 17.9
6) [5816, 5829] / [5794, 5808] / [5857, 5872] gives -0.48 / 18.2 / 17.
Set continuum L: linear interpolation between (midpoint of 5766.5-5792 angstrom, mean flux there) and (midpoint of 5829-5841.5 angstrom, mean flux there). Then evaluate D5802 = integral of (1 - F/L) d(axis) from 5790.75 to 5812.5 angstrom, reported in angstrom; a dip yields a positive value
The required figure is -1.1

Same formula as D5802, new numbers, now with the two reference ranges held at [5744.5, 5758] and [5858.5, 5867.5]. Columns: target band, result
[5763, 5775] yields -0.7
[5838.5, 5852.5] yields -0.9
